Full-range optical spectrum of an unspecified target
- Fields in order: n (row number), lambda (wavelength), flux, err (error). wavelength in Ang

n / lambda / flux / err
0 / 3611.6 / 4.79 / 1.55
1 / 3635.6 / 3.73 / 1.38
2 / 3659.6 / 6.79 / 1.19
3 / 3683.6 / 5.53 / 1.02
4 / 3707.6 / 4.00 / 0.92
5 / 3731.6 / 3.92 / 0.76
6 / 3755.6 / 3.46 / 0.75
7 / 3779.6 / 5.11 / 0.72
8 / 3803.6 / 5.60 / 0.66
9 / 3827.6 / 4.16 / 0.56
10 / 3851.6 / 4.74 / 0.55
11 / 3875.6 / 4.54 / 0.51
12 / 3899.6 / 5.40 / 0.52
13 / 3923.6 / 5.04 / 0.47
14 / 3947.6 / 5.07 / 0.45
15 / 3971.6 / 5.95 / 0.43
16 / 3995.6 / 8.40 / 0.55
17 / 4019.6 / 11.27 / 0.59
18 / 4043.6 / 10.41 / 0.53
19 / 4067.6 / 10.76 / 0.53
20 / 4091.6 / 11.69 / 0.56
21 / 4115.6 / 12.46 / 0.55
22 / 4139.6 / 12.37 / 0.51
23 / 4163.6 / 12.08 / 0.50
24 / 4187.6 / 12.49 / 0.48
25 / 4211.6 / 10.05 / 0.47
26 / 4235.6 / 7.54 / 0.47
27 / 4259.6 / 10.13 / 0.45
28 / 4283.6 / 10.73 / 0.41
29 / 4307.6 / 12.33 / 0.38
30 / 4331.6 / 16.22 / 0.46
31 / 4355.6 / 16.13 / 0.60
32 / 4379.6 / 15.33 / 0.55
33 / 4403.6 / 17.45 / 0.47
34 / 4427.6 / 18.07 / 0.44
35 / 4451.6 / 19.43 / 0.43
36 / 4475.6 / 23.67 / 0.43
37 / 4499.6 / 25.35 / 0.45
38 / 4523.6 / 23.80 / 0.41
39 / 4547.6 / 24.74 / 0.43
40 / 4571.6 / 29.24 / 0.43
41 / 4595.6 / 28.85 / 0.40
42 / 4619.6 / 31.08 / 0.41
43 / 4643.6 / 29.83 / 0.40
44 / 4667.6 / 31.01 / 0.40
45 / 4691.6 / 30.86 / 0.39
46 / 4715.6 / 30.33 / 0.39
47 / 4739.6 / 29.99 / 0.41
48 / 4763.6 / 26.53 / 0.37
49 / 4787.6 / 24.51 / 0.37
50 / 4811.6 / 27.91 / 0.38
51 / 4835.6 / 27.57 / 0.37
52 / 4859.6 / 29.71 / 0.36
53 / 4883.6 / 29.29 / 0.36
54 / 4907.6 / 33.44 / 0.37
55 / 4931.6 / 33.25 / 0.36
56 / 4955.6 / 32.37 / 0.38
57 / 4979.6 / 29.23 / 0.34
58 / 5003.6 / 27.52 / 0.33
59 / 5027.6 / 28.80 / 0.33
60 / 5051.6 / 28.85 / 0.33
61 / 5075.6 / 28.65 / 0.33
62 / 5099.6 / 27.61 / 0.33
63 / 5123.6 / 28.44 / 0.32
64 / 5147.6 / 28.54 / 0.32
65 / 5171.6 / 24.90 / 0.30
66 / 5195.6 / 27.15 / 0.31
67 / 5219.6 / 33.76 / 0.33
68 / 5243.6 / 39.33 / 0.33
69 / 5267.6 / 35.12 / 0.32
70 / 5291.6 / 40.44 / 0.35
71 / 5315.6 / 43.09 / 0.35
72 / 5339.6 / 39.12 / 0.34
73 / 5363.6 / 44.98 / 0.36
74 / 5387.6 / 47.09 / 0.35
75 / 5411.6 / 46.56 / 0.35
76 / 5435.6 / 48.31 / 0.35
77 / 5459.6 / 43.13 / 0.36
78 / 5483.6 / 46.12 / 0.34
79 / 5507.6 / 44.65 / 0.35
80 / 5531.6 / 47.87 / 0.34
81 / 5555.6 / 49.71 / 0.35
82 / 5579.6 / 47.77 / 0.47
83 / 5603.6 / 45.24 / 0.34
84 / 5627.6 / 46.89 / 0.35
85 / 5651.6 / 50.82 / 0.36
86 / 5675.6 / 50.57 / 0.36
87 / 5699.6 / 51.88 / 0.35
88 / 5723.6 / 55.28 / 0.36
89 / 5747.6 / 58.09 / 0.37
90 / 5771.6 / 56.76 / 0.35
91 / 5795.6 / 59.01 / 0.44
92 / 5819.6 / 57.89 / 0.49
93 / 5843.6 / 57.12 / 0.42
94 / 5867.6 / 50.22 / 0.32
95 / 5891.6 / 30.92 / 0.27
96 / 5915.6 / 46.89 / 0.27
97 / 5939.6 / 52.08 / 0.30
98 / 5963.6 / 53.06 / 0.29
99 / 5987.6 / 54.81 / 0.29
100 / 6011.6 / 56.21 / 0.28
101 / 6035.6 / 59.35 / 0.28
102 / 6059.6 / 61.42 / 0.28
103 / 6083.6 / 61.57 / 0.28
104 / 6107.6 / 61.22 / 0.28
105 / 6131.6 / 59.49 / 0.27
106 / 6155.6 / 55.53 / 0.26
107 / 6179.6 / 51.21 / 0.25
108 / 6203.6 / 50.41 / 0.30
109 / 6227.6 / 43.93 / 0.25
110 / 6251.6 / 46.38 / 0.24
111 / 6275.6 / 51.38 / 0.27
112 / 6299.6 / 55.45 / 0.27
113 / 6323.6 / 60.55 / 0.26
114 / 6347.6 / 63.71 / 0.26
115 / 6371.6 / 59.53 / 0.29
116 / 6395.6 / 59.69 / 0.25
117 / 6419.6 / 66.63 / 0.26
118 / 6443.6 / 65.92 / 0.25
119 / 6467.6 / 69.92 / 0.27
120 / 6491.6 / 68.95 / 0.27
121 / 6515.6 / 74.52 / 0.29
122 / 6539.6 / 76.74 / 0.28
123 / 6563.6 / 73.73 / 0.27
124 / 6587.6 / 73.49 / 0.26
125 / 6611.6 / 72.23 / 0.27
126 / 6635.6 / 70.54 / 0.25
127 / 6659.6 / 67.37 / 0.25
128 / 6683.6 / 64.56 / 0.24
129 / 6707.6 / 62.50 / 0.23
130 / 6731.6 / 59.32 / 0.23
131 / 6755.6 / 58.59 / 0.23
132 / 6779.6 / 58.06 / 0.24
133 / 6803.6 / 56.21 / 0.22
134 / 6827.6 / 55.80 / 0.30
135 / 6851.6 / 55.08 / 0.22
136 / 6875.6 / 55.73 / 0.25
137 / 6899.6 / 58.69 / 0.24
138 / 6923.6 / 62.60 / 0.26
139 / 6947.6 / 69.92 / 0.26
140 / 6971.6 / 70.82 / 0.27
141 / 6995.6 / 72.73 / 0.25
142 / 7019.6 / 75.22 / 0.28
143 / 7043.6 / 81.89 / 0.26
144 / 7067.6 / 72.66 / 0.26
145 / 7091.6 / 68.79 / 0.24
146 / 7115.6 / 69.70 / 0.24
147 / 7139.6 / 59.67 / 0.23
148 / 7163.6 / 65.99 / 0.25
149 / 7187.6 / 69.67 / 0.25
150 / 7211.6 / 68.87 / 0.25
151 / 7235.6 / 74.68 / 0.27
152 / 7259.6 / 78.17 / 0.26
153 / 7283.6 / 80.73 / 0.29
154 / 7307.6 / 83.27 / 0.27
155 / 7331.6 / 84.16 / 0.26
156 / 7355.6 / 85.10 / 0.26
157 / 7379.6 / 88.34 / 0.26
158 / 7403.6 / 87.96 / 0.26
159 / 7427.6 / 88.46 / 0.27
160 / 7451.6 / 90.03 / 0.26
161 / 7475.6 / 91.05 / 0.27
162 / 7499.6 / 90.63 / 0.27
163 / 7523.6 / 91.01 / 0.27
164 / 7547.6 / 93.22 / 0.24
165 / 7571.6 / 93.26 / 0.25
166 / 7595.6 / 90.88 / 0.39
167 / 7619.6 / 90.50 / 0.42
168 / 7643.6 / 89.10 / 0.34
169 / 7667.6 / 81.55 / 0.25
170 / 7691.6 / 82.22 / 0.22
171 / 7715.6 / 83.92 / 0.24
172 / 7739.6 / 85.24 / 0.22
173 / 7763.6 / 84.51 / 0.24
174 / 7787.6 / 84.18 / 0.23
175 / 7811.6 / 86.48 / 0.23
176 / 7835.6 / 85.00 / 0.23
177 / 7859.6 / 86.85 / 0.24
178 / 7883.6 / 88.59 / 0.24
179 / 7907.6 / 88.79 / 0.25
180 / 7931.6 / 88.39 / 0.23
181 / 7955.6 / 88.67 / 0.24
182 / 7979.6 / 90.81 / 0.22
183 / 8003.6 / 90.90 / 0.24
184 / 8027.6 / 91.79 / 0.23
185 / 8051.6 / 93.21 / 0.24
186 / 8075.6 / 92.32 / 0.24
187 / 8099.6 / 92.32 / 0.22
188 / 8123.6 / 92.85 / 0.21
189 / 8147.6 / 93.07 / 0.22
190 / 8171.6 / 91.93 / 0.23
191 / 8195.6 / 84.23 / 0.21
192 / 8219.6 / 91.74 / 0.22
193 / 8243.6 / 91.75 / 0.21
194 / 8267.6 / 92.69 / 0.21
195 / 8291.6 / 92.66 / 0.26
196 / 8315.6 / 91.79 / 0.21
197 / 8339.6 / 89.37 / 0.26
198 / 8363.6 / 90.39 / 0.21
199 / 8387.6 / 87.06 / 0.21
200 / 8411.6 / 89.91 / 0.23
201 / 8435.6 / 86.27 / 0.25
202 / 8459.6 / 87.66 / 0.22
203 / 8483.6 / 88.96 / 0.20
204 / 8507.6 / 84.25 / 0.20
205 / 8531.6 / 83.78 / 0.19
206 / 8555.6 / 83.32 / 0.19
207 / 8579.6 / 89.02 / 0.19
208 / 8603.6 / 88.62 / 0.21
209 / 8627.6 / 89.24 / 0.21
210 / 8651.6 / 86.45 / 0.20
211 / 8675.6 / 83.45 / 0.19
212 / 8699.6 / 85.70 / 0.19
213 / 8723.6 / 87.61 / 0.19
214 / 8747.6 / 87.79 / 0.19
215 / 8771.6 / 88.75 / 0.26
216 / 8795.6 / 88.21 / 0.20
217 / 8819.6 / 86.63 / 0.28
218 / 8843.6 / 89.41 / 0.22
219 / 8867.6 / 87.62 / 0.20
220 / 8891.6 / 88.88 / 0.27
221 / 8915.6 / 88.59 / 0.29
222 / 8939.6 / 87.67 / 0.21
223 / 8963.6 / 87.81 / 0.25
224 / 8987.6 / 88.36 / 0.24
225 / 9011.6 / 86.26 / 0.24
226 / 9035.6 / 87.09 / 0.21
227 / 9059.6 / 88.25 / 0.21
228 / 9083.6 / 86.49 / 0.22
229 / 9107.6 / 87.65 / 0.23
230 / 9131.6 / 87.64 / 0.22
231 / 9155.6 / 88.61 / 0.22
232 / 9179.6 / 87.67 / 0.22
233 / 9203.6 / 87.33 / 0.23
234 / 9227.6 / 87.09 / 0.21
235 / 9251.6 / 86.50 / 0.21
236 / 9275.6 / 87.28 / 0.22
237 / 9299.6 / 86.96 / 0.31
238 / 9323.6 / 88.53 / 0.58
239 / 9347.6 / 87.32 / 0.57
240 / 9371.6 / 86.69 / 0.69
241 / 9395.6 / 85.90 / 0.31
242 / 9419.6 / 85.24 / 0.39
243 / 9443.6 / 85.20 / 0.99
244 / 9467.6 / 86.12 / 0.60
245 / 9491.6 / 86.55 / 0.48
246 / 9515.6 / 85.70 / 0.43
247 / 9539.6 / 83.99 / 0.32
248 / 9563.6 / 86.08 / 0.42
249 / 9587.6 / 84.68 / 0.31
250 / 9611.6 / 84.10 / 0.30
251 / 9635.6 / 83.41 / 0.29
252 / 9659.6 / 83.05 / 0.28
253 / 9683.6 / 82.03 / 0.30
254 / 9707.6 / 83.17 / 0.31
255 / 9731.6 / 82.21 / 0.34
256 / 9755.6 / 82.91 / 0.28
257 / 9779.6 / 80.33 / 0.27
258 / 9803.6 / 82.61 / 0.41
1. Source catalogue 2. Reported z 0.00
